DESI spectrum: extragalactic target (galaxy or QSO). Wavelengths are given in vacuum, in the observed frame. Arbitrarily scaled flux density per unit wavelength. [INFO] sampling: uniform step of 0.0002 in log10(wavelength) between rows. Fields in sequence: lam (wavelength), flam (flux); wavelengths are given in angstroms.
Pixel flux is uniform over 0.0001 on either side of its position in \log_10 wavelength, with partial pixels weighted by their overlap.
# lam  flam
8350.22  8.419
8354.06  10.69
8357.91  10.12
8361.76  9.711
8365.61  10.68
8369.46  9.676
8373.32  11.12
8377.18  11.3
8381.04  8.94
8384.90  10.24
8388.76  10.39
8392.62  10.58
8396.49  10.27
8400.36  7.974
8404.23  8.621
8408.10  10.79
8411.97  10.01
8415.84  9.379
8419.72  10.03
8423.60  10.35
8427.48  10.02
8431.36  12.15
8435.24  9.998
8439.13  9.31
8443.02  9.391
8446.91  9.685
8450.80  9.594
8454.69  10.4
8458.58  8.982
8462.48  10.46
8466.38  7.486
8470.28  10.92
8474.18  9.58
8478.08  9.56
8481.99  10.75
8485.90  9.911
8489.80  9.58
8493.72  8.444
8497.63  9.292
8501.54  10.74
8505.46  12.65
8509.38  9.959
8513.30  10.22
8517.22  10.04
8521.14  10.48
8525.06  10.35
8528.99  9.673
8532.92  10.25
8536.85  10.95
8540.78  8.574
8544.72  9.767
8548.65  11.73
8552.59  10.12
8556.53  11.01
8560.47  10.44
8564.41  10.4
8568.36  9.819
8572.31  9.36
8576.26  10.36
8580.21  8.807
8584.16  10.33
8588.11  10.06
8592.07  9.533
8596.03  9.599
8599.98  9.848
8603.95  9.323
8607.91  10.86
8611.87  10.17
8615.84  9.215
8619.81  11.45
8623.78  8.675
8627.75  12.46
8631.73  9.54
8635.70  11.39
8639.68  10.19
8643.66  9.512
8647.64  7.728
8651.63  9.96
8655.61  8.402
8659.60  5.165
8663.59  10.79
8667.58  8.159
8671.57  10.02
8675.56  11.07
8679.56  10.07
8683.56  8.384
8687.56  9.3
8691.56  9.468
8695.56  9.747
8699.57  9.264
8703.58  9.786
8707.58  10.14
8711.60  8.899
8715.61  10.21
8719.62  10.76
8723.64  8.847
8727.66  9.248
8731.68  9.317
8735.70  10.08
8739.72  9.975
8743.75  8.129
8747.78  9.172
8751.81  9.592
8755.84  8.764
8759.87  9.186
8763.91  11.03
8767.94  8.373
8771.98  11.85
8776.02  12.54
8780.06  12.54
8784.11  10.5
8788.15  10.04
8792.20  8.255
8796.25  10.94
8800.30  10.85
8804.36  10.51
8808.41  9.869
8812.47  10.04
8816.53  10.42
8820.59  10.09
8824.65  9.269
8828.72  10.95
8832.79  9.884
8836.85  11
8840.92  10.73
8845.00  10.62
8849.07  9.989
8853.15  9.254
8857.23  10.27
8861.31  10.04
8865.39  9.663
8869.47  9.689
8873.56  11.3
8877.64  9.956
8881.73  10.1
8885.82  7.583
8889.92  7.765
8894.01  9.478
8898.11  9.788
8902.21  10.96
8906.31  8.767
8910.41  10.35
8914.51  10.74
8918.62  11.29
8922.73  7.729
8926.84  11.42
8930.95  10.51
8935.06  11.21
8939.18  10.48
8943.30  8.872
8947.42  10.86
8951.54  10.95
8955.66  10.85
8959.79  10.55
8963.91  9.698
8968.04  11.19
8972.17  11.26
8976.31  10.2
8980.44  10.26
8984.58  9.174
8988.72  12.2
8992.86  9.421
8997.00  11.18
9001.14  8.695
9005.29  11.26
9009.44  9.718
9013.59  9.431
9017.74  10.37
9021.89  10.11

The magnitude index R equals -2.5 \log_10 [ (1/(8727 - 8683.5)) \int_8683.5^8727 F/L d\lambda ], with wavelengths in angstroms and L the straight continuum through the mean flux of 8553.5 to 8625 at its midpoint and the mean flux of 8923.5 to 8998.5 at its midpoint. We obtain 0.06 mag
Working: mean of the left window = 9.97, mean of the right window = 10.5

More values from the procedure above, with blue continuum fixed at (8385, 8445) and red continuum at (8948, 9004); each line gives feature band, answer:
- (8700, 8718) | 0.05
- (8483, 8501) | 0.06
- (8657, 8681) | 0.11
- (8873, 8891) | 0.12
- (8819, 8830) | 0.03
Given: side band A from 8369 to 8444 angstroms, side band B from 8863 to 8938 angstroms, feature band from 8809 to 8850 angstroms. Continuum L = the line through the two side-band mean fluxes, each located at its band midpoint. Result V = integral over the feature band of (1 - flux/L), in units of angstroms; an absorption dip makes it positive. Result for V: -1.5 angstroms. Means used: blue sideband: 10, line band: 10.3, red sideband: 9.91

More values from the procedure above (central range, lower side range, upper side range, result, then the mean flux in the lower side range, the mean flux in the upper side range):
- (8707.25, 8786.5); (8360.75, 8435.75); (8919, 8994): 2.7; 10.1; 10.4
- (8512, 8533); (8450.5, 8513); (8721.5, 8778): -0.6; 9.91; 9.72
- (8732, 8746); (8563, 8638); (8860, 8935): 0.8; 10.1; 9.88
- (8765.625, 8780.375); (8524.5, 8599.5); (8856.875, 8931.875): -1.9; 10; 9.85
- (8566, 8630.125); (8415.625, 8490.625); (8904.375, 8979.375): 0.3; 9.89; 10.4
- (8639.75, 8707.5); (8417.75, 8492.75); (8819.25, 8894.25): 4.4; 9.88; 9.88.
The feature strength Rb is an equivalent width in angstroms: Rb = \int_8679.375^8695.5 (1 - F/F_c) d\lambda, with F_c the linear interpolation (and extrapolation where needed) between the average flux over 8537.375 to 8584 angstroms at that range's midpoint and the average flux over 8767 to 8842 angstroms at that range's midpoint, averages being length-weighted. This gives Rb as 1.6 angstroms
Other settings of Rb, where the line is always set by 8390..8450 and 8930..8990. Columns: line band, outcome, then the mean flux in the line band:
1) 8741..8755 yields 1.7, 9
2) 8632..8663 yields 3.5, 9.03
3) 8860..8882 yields 0.6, 10.1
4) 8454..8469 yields 1.0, 9.31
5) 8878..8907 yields 3.3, 9.27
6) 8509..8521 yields -0.2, 10.2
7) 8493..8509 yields -0.6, 10.4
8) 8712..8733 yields 1.3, 9.63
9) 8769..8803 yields -1.7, 10.9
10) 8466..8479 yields 0.5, 9.61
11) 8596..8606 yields 0.5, 9.6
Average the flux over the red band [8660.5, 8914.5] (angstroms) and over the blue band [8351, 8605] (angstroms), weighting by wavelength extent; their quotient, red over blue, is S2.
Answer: 0.99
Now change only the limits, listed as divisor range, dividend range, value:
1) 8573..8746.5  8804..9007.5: 1.06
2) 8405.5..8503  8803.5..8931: 1.01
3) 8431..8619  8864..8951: 1.00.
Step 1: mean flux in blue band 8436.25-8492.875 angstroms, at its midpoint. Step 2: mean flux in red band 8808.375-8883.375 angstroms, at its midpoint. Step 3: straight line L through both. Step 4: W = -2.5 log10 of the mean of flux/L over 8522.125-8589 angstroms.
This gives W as -0.04 mag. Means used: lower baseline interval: 9.67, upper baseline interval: 10.2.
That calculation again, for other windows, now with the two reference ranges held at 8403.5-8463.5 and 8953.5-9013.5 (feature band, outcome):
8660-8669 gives 0.15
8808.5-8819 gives 0.01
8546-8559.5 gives -0.08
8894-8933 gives 0.02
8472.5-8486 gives 0.00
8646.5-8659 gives 0.21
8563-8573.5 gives 0.02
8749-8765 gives 0.07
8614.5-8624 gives 0.01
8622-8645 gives -0.02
